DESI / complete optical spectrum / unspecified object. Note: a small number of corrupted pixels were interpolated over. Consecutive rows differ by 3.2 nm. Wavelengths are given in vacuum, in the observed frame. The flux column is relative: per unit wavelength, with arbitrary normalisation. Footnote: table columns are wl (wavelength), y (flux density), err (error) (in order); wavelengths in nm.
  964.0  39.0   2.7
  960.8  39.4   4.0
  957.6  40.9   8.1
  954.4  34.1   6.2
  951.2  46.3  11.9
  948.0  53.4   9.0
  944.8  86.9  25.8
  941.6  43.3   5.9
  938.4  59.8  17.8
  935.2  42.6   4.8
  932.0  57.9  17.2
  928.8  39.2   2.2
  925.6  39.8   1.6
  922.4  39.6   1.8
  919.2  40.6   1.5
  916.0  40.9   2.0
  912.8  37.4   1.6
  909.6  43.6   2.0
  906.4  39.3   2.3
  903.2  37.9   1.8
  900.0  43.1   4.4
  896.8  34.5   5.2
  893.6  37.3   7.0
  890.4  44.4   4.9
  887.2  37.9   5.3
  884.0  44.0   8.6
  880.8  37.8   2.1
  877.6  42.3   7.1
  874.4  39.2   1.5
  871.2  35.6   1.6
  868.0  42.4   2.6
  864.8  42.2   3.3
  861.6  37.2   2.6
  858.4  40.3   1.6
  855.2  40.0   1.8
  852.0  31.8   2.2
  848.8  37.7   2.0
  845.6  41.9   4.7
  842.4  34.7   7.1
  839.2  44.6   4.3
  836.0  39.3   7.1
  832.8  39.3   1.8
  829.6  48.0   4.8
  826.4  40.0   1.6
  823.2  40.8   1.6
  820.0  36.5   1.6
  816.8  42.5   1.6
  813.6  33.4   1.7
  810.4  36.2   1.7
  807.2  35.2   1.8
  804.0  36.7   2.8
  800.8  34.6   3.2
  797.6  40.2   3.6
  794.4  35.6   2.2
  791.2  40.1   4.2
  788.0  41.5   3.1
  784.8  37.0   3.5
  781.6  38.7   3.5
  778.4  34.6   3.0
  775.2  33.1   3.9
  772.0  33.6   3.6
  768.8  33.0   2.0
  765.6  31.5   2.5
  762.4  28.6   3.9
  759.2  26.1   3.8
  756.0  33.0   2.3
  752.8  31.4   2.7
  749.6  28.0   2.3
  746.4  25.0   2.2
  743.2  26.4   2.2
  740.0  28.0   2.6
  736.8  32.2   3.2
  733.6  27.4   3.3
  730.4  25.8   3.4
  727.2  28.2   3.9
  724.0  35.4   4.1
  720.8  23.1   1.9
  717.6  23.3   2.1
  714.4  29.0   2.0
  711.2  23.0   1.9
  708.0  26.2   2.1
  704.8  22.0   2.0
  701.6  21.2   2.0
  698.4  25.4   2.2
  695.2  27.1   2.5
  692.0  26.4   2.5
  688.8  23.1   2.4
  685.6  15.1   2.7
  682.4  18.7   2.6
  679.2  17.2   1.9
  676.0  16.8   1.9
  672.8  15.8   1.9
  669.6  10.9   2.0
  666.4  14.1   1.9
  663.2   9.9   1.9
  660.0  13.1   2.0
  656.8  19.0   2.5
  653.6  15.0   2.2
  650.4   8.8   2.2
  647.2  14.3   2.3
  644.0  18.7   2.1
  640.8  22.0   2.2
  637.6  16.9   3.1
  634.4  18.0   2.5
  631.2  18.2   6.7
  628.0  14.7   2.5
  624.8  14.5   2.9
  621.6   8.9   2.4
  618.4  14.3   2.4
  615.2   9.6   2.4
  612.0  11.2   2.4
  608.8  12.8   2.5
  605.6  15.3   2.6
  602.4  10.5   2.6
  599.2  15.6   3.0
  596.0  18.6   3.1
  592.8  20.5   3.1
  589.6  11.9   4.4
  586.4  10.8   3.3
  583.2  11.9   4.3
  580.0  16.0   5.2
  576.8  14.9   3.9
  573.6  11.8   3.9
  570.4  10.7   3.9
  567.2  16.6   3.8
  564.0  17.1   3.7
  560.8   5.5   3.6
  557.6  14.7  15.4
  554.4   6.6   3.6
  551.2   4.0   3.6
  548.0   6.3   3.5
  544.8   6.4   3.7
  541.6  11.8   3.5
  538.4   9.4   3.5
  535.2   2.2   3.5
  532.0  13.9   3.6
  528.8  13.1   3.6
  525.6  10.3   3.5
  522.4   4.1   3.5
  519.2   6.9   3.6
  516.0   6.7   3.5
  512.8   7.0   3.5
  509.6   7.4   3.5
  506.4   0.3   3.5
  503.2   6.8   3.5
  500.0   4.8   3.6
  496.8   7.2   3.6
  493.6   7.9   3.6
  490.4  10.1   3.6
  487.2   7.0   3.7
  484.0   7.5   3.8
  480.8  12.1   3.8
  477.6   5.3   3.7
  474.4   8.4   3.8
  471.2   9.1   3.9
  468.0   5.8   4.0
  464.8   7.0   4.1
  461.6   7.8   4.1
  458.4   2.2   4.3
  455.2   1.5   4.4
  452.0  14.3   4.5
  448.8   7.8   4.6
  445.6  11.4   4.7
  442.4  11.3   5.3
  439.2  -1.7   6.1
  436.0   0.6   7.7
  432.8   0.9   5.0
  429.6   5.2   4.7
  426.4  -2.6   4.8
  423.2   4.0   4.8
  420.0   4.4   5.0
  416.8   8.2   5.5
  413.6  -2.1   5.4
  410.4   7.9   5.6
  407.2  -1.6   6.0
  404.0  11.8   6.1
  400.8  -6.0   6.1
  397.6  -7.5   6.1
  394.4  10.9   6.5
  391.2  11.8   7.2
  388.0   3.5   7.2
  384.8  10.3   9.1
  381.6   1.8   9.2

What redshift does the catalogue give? 0.731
